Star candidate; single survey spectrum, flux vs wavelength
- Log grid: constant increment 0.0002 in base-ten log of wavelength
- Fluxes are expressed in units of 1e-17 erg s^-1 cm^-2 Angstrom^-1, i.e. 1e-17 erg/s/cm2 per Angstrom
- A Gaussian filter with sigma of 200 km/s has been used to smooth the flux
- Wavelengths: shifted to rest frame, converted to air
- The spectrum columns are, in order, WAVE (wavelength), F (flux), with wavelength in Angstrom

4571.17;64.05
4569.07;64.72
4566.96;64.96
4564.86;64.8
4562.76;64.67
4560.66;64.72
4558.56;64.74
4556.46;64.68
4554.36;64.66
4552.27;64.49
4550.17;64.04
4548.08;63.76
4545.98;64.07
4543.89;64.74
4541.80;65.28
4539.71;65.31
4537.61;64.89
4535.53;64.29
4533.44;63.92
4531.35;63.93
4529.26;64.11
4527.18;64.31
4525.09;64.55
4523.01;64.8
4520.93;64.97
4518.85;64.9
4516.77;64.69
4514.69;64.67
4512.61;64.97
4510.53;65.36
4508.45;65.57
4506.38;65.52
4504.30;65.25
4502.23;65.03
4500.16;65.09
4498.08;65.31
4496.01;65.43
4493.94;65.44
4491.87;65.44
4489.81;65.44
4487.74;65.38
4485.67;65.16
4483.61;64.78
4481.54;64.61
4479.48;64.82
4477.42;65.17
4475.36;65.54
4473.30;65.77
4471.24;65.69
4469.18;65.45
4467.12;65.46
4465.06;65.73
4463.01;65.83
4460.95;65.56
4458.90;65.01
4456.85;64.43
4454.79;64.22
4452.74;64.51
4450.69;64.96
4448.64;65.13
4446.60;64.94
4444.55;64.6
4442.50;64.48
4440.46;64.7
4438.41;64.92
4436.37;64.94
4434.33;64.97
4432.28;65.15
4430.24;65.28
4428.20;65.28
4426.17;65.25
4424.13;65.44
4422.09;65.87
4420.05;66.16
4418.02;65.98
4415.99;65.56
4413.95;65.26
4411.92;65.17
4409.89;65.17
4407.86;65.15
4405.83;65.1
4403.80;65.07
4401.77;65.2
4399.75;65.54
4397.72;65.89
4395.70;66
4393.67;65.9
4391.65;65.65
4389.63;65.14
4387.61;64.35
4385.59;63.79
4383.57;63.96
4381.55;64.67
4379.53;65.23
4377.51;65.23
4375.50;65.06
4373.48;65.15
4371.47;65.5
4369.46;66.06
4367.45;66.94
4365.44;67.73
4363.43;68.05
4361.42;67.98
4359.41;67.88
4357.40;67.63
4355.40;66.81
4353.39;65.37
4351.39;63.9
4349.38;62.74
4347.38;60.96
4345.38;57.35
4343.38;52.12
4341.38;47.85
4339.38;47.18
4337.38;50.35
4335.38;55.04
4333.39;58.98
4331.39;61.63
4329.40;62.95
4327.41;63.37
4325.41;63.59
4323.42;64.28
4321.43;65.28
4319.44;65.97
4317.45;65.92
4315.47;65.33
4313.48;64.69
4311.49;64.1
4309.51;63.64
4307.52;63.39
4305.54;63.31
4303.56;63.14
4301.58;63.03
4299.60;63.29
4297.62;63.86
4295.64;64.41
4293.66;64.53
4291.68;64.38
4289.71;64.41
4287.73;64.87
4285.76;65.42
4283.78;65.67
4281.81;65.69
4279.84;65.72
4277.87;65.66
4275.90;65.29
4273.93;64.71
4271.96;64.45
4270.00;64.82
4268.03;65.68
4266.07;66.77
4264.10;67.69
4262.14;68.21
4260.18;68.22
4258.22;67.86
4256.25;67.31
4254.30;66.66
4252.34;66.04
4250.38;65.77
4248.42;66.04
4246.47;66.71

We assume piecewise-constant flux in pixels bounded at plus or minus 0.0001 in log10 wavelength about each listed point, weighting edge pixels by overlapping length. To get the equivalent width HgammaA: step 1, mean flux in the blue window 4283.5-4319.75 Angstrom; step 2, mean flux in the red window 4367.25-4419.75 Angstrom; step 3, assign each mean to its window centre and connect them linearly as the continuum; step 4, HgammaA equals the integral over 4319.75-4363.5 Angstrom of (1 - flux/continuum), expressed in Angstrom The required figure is 2.6 Angstrom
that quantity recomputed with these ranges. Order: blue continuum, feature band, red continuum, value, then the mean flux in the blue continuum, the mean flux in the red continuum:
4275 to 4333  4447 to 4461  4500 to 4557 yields 0.0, 64.3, 64.7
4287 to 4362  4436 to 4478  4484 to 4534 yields -0.6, 62.2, 65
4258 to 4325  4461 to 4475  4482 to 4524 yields -0.1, 65.1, 65.1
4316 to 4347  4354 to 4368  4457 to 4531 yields -1.7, 58.9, 65.1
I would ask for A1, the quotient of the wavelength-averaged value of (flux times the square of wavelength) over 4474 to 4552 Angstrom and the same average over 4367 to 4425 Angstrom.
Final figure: 1.0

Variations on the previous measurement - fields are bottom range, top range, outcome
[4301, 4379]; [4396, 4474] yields 1.09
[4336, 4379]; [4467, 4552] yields 1.12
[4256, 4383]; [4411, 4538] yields 1.10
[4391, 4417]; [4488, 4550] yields 1.04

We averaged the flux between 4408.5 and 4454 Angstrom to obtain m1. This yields 65.2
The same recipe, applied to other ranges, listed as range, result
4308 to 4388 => 62.9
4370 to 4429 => 65.3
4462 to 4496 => 65.4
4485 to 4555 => 64.8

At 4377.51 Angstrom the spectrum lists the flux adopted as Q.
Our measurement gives 65.23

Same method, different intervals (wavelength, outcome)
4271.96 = 64.45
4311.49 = 64.1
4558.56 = 64.74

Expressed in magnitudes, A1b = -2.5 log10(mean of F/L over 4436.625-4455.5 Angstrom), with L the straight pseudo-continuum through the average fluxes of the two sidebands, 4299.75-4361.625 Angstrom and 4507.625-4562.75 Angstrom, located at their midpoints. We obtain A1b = -0.02 mag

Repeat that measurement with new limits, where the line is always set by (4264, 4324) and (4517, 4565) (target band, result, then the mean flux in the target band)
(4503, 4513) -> -0.01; 65.3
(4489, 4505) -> -0.01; 65.3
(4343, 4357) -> 0.05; 62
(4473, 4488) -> -0.01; 65.1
